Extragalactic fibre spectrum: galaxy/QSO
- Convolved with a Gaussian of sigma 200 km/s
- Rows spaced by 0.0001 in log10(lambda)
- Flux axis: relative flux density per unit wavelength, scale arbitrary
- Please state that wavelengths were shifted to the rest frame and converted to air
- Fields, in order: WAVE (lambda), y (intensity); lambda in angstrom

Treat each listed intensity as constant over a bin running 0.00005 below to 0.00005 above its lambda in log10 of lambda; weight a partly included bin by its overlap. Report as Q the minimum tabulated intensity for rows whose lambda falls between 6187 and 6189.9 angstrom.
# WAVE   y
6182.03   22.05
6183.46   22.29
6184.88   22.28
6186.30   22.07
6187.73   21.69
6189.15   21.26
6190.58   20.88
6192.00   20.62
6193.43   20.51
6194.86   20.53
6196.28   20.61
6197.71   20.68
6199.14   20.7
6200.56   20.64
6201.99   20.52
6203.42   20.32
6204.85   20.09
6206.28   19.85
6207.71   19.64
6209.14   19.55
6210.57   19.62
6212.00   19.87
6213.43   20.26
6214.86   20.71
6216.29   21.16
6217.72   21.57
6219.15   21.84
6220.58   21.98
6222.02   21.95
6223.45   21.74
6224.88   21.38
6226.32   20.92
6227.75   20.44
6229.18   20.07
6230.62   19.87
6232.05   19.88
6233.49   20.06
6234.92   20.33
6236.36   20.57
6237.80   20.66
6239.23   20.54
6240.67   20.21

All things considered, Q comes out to 21.26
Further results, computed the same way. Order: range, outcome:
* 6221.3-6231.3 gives 19.87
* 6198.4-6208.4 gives 19.64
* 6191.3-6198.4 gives 20.51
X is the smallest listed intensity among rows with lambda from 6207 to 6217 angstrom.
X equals 19.55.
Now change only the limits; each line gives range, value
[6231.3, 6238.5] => 19.88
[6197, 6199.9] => 20.68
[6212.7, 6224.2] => 20.26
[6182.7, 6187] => 22.07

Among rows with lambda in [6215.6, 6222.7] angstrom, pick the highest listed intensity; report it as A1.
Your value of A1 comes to 21.98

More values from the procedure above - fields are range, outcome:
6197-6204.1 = 20.7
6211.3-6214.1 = 20.26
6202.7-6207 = 20.32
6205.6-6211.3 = 19.85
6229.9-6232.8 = 19.88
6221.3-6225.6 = 21.95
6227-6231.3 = 20.44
